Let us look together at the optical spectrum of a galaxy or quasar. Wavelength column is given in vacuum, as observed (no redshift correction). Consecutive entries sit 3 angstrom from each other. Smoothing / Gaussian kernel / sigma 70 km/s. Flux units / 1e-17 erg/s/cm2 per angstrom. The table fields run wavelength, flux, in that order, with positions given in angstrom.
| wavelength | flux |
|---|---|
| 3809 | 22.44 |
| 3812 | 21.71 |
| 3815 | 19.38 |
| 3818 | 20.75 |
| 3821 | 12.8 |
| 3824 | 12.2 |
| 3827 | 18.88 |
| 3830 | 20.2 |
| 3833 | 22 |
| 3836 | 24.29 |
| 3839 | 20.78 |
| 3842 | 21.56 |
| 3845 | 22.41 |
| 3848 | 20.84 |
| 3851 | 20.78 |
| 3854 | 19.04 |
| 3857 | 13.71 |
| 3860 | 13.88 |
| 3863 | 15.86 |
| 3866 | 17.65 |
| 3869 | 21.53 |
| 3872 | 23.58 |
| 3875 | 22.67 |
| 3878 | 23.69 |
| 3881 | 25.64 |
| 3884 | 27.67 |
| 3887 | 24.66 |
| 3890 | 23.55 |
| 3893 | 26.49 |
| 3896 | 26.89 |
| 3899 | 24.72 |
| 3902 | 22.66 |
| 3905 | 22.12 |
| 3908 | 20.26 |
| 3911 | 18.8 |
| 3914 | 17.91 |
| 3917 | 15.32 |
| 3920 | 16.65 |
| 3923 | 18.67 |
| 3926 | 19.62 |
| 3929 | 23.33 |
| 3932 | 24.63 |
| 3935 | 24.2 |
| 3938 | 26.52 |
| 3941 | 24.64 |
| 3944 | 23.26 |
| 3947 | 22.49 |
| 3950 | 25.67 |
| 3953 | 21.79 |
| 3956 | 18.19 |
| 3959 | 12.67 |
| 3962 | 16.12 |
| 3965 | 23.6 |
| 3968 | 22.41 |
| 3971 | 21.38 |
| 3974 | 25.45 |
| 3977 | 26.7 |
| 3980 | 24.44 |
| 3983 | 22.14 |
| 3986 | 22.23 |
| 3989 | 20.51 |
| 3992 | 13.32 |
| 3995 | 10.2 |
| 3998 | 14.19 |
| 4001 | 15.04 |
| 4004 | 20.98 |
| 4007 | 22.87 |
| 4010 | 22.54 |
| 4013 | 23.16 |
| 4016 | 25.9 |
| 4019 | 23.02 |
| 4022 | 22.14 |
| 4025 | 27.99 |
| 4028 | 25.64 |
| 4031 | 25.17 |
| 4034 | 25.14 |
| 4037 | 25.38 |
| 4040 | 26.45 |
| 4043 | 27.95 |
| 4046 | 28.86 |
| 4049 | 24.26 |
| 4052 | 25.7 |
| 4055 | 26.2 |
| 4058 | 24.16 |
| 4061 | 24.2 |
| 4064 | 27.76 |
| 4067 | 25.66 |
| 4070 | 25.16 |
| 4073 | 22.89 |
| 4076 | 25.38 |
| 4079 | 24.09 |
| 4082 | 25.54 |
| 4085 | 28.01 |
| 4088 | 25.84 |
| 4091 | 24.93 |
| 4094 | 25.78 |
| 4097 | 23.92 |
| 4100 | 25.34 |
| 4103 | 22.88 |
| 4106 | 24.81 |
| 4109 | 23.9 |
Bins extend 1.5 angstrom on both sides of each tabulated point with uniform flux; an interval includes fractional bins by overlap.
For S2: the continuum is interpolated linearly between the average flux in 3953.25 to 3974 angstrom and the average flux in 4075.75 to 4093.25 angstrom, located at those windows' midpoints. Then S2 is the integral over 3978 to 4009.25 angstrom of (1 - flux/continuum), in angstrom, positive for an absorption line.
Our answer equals 3.42 angstrom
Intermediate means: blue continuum 19.7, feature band 18.8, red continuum 25.7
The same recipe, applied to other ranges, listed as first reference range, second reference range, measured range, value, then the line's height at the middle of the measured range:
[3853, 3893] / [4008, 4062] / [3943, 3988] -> 3.1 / 23.5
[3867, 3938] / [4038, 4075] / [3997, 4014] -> 3.3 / 24.7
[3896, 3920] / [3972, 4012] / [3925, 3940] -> -2.6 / 20.3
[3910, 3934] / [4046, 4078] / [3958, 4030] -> 4.4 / 22.5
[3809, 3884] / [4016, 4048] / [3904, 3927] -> 3.7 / 22.2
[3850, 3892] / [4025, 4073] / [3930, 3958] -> -0.4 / 23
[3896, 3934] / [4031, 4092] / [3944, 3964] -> 1.9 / 22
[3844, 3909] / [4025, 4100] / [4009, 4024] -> 0.7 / 24.7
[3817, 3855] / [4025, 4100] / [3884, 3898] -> -2.9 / 21.2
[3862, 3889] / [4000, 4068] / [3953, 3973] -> 3.7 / 23.8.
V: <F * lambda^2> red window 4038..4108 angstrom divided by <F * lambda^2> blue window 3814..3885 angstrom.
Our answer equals 1.4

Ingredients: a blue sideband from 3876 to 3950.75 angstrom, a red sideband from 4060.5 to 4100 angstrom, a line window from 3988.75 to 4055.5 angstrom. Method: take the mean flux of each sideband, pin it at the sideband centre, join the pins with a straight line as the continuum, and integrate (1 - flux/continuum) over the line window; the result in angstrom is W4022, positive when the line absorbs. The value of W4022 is 4.9 angstrom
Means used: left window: 22.8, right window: 25.3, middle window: 22.7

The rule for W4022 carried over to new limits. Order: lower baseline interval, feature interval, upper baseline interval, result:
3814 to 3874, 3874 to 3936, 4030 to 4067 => -3.7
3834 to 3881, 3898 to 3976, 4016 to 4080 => 4.1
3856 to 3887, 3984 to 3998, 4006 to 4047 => 4.4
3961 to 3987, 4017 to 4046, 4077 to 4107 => -2.0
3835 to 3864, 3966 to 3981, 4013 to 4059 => -0.4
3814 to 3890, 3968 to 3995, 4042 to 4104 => 2.2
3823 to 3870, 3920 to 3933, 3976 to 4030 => -0.4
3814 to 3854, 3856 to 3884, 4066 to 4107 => 0.3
